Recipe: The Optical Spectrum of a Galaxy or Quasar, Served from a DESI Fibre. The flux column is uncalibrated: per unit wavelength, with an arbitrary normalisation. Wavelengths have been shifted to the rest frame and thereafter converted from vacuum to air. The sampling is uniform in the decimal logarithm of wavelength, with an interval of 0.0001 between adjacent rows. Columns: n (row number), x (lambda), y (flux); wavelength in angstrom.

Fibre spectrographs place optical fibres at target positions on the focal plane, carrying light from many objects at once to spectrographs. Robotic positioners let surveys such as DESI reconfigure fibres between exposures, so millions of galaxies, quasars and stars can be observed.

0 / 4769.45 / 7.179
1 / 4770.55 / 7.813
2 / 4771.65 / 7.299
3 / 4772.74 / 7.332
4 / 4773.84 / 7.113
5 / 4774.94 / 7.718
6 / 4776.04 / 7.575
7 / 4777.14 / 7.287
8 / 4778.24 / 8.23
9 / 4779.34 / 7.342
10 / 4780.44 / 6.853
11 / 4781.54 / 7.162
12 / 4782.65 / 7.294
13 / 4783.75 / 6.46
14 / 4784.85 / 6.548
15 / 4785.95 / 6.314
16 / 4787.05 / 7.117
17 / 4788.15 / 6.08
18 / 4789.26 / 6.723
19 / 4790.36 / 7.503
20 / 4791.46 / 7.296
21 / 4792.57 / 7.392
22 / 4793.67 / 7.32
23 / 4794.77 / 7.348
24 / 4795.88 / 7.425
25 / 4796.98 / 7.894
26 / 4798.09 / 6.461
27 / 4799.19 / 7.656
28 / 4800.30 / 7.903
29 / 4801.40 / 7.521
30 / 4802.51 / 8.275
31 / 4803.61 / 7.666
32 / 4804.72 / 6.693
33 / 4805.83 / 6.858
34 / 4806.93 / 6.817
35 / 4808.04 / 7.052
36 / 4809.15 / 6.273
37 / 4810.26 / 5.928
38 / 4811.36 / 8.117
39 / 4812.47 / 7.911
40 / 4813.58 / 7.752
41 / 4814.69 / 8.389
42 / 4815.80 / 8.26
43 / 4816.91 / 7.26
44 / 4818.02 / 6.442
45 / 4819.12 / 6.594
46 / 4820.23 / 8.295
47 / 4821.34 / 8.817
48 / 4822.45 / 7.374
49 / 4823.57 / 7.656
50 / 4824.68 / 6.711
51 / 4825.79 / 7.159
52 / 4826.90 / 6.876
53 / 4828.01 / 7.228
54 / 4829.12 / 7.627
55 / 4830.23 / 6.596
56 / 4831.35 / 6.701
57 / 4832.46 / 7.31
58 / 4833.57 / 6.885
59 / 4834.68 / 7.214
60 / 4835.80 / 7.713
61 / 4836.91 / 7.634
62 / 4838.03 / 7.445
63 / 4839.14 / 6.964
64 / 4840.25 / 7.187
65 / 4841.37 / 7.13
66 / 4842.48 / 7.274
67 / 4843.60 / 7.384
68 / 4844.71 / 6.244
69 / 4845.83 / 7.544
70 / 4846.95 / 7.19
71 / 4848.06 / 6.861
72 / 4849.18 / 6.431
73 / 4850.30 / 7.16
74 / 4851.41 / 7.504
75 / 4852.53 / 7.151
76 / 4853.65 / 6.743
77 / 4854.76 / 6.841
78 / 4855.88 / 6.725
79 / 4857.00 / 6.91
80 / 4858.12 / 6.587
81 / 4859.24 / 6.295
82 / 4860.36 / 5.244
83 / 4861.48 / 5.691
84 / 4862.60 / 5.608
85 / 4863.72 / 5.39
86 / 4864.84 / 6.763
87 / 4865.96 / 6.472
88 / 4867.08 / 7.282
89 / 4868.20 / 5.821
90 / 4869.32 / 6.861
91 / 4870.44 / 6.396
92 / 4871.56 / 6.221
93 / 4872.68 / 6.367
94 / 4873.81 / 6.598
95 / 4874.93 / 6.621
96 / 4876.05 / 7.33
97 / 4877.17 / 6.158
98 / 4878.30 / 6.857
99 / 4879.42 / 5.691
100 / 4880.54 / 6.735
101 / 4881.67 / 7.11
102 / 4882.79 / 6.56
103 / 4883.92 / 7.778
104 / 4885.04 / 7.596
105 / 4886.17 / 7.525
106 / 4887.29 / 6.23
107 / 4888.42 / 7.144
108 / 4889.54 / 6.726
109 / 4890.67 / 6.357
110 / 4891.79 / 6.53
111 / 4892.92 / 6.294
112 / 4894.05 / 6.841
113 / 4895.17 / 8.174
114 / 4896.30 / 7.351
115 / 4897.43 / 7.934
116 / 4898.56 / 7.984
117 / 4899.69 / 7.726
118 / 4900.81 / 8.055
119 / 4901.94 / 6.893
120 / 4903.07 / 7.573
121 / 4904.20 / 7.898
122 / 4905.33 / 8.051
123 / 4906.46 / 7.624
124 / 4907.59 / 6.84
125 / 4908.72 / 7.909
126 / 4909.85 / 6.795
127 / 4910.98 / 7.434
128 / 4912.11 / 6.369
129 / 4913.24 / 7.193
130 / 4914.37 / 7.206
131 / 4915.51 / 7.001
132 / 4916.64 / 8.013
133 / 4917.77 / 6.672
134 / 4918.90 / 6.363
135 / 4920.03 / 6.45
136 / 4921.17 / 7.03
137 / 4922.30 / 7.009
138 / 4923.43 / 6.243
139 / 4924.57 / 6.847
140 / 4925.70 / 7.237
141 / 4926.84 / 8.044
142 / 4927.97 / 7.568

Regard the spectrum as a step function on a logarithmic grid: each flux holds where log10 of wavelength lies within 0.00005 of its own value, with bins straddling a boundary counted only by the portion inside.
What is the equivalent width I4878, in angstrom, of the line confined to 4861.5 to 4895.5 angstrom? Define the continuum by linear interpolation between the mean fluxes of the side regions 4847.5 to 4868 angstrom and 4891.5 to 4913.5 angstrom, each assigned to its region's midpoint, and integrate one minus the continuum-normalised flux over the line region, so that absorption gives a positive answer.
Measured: 1.39 angstrom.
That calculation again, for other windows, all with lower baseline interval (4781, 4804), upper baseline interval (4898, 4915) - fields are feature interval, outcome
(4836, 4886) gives 4.0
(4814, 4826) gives -0.5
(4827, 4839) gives 0.1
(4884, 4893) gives 0.6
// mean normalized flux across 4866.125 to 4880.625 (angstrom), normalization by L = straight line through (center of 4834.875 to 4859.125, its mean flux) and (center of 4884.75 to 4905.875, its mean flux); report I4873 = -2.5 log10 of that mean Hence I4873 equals 0.11 mag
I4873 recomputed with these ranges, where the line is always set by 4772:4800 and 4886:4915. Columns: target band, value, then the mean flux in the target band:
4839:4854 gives 0.024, 7.06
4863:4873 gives 0.135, 6.39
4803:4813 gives 0.024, 7.04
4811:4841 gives -0.029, 7.4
